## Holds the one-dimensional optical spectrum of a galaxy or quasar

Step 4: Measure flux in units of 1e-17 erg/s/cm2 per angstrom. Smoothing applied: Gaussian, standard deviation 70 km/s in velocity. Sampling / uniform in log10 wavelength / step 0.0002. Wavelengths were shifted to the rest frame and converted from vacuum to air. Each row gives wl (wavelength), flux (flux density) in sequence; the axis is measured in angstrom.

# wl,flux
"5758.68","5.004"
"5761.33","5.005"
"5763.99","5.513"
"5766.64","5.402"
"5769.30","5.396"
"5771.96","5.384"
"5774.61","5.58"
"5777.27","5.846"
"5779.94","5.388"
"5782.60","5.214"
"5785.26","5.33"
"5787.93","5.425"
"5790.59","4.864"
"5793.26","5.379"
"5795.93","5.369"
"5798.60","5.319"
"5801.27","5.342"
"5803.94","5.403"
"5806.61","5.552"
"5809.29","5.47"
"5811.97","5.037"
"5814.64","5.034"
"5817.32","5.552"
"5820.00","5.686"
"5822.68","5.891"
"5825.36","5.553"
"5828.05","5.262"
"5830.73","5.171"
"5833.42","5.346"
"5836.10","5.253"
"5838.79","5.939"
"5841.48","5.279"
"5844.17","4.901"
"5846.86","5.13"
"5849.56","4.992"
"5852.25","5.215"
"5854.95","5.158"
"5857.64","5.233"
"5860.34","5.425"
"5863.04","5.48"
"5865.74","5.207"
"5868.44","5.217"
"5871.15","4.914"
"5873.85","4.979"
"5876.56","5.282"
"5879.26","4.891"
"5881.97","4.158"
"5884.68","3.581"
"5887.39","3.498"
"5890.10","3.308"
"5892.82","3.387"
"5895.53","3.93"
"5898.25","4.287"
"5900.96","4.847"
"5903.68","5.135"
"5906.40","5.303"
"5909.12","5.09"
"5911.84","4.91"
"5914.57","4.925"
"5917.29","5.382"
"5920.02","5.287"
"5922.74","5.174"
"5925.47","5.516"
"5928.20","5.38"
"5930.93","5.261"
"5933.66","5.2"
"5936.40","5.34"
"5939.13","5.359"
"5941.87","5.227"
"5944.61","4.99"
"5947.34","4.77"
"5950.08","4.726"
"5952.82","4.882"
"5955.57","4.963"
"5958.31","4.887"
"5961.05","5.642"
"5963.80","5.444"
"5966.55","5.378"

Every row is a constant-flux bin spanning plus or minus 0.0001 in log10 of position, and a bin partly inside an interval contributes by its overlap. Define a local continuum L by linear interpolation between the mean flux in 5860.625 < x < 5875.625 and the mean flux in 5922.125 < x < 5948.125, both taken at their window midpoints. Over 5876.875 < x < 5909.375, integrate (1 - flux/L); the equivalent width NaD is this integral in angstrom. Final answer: 5.7 angstrom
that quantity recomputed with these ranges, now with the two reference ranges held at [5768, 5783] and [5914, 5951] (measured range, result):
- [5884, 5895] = 3.8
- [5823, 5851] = 0.3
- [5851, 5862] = 0.1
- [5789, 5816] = 0.8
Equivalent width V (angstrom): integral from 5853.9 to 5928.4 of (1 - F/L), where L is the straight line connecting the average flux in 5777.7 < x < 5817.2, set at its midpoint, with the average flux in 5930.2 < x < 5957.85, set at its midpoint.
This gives 5.0 angstrom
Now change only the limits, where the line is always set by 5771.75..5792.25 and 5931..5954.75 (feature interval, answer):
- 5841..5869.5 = 0.2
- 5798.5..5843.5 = -0.9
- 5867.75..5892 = 3.8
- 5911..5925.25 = -0.2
